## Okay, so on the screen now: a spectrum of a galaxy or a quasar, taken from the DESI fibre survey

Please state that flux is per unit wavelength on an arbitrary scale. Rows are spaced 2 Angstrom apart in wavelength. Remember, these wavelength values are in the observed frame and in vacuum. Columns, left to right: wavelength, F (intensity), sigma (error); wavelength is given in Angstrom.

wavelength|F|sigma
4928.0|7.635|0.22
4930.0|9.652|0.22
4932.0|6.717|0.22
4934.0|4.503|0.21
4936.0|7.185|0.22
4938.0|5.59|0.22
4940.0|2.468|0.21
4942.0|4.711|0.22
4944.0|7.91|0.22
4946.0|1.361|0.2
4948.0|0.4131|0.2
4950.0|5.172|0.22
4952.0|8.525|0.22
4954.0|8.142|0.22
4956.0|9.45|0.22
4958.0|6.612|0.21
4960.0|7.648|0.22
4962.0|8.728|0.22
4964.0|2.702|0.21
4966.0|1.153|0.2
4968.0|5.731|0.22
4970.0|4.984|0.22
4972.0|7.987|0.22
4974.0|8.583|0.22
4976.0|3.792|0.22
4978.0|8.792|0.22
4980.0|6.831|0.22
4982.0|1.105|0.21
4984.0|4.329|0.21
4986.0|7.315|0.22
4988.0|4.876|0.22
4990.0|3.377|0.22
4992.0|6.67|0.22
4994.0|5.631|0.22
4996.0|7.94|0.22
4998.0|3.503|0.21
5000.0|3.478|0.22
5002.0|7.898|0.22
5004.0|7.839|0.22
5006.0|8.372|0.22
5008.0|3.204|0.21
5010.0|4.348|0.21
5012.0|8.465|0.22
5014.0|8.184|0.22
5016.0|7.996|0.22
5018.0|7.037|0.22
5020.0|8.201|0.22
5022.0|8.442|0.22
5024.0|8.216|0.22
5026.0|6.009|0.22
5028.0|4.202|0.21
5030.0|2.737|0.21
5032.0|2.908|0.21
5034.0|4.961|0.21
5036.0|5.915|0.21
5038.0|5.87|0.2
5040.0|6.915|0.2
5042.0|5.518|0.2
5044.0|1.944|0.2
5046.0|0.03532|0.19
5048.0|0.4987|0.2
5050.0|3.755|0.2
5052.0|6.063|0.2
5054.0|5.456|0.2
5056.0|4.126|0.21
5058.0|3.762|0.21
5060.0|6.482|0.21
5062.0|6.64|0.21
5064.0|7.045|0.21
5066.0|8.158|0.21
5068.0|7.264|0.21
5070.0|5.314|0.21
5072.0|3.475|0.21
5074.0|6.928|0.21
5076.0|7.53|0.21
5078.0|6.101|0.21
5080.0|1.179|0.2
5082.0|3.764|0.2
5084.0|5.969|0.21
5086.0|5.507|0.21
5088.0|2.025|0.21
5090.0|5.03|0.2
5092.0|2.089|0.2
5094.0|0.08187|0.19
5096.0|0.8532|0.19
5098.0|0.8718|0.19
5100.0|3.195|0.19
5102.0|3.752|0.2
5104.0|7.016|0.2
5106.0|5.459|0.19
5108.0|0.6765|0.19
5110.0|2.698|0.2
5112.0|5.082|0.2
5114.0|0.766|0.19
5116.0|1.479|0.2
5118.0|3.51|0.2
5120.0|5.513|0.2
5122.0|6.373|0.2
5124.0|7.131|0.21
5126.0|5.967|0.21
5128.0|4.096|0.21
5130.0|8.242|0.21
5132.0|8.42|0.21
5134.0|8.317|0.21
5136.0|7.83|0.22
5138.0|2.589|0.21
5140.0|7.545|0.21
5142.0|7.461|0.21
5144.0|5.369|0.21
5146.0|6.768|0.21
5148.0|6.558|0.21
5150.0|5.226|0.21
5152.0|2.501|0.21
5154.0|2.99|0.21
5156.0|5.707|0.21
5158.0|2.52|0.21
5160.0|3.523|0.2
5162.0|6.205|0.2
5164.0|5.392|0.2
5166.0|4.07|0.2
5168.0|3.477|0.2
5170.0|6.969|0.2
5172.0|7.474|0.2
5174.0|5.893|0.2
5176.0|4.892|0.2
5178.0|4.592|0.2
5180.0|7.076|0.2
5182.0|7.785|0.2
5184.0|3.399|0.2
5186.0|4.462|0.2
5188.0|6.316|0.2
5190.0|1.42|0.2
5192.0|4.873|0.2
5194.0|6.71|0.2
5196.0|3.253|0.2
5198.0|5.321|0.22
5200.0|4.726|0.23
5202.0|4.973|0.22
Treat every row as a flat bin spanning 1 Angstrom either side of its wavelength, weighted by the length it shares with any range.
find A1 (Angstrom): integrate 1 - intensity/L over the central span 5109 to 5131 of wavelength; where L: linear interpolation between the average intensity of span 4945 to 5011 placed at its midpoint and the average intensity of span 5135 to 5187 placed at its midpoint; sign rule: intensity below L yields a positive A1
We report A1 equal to 3.1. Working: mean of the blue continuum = 5.65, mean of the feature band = 4.62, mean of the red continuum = 5.32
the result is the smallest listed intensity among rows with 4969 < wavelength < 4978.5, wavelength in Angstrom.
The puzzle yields 3.792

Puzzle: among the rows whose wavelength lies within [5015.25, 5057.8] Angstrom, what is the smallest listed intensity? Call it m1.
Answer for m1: 0.03532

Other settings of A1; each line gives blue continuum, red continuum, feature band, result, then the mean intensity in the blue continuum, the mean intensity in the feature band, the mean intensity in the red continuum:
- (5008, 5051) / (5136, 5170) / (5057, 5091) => -1.5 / 5.29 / 5.42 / 5.02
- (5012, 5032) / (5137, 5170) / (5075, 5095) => 6.6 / 6.67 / 3.93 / 4.93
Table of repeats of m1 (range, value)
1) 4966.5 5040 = 1.105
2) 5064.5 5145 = 0.08187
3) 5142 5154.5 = 2.501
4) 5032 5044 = 1.944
